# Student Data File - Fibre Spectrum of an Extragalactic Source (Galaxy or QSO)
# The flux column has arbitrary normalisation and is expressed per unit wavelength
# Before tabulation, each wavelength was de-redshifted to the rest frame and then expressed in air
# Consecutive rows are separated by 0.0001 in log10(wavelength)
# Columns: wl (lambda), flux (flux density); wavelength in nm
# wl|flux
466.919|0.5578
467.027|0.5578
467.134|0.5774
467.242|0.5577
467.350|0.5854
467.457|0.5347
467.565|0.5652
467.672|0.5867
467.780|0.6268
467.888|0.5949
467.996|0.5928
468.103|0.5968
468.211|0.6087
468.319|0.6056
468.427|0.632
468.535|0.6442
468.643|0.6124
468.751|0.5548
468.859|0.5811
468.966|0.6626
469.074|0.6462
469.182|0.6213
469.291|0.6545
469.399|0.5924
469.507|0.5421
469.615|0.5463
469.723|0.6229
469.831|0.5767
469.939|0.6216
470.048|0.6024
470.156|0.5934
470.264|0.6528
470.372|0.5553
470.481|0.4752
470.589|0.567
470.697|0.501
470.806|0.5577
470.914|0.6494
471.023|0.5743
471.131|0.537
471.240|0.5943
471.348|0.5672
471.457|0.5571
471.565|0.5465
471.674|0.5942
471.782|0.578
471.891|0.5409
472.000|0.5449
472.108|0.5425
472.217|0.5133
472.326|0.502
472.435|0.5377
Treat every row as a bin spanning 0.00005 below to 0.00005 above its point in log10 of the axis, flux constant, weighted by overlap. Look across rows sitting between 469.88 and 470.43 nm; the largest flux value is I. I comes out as 0.6528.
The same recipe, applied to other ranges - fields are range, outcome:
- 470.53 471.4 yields 0.6494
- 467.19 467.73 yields 0.5867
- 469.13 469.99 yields 0.6545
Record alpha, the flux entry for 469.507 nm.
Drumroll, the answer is 0.5421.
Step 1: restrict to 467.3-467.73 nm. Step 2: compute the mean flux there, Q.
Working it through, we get 0.569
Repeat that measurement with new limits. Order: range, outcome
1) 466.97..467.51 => 0.562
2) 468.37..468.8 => 0.611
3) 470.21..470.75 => 0.551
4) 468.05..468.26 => 0.602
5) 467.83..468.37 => 0.6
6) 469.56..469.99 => 0.592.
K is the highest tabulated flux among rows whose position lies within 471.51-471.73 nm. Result 0.5942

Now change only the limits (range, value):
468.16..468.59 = 0.6442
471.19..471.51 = 0.5943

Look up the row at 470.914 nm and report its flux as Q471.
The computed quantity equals 0.6494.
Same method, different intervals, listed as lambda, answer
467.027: 0.5578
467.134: 0.5774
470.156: 0.5934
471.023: 0.5743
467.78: 0.6268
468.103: 0.5968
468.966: 0.6626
